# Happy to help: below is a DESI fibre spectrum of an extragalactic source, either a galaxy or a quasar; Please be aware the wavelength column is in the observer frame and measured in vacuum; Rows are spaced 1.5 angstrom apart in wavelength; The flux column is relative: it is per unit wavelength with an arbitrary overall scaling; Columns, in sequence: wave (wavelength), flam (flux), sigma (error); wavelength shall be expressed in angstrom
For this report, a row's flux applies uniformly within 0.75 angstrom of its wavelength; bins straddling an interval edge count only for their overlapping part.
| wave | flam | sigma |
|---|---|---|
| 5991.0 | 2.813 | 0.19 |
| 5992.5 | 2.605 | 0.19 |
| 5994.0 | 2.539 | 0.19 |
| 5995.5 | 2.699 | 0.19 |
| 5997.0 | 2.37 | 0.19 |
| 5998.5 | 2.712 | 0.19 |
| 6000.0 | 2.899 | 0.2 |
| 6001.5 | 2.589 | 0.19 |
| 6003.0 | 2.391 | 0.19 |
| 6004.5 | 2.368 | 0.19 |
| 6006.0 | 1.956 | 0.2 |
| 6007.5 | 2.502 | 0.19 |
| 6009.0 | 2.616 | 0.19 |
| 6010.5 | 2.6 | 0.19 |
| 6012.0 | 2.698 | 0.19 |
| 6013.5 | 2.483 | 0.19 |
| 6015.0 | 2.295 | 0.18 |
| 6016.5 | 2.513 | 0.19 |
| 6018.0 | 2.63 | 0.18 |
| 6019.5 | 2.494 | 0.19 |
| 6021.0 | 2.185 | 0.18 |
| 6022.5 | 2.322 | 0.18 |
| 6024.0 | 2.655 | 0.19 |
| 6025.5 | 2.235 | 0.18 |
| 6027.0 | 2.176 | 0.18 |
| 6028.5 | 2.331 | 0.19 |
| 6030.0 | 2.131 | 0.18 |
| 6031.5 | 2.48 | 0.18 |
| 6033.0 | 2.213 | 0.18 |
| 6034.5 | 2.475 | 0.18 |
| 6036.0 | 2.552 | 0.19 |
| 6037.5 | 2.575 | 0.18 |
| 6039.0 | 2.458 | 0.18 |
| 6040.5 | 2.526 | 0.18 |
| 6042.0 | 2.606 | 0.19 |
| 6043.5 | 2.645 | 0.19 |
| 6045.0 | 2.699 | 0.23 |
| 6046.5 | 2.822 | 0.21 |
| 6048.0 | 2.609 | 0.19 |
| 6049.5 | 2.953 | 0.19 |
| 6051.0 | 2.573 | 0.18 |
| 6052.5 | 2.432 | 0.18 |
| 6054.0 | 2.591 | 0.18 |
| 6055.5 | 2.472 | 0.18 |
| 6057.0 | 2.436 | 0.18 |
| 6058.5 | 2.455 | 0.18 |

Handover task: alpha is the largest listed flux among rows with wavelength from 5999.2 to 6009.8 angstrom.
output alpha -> 2.899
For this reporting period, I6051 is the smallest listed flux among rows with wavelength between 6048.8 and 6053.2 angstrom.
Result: 2.432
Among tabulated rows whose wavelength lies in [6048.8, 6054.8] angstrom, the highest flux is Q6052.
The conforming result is 2.953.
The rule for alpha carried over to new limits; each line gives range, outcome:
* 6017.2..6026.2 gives 2.655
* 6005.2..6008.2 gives 2.502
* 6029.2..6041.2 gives 2.575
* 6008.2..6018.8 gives 2.698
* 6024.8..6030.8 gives 2.331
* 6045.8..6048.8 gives 2.822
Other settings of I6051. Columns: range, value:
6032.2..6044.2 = 2.213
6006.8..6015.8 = 2.295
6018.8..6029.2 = 2.176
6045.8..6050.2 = 2.609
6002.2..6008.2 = 1.956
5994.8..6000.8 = 2.37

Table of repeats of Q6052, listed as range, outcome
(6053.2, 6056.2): 2.591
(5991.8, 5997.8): 2.699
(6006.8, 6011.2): 2.616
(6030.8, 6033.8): 2.48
